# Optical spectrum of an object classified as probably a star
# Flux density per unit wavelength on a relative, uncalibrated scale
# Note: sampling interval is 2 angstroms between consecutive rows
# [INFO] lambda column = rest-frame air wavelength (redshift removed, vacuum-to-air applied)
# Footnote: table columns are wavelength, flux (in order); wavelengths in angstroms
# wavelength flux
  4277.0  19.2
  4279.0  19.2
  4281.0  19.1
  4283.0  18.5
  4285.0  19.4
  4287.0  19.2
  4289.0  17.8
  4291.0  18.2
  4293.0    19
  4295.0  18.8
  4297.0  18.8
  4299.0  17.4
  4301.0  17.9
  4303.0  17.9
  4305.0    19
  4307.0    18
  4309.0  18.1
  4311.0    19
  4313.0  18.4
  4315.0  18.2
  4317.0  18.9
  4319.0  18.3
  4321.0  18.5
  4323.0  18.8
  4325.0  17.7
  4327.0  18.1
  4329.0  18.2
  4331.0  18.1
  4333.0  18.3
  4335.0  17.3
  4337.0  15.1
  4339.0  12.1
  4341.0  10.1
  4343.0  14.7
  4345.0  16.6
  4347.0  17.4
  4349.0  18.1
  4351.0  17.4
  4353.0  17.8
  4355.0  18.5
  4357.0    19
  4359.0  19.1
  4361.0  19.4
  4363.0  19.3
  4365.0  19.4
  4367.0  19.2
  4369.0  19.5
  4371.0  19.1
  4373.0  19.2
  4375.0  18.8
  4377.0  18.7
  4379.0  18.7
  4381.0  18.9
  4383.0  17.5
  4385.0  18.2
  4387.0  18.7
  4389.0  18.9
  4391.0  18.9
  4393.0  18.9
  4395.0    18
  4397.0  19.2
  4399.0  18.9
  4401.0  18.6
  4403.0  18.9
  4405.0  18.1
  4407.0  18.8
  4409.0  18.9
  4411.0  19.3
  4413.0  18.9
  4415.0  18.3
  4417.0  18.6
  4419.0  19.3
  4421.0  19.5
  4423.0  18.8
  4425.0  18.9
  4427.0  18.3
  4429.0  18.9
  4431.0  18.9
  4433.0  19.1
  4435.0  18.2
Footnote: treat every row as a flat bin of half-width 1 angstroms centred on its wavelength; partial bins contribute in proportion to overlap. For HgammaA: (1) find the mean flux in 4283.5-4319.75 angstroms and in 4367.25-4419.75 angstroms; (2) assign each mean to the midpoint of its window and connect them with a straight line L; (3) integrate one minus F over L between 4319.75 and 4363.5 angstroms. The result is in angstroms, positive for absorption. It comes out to 3.19 angstroms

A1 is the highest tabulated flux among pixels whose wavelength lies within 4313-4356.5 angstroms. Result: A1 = 18.9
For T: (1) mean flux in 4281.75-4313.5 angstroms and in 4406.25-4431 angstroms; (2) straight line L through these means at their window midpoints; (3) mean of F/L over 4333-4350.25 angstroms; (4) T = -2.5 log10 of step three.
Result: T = 0.207 mag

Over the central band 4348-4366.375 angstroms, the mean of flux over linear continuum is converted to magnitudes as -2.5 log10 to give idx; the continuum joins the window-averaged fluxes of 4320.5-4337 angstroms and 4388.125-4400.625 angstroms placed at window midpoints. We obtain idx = -0.02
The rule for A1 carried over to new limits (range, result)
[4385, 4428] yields 19.5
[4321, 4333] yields 18.8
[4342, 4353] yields 18.1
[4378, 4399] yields 19.2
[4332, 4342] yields 18.3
